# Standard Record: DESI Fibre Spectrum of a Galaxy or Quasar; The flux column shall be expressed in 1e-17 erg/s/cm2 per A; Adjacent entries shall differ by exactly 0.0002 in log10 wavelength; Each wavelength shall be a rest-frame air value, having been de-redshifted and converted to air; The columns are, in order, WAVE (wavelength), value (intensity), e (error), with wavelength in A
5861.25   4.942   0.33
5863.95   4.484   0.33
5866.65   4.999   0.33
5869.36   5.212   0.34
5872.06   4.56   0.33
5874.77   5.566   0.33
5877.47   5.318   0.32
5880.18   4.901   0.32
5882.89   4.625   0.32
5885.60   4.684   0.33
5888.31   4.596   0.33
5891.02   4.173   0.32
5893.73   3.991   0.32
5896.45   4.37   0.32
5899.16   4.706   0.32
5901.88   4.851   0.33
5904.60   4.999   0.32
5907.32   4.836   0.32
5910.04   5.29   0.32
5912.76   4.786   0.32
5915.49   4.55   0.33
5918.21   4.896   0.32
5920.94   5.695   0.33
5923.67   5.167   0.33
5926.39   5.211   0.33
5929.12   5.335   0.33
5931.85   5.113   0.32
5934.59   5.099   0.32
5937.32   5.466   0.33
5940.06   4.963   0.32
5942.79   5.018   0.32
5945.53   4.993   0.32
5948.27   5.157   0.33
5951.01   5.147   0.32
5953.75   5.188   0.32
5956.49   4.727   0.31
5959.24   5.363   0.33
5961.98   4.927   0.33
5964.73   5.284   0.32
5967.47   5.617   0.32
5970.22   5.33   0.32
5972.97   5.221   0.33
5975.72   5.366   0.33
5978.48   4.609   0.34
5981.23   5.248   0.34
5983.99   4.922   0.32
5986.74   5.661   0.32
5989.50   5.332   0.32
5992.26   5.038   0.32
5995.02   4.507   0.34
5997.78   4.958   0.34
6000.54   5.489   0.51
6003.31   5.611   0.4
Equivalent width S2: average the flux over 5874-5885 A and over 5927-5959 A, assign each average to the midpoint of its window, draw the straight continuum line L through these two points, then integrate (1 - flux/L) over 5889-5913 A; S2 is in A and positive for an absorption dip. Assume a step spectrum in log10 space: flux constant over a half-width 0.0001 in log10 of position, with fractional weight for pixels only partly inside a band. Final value 2.0 A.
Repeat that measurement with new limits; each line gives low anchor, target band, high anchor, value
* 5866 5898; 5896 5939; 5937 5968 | -0.84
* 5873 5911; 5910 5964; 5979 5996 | -1.90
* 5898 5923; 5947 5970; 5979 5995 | -0.48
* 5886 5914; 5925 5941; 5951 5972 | -0.82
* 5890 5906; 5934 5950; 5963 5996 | -0.78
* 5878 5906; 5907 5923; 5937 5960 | -0.73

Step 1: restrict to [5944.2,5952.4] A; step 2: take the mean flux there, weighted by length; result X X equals 5.1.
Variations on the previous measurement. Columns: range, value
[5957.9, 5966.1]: 5.19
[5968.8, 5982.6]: 5.15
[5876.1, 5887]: 4.88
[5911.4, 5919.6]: 4.74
